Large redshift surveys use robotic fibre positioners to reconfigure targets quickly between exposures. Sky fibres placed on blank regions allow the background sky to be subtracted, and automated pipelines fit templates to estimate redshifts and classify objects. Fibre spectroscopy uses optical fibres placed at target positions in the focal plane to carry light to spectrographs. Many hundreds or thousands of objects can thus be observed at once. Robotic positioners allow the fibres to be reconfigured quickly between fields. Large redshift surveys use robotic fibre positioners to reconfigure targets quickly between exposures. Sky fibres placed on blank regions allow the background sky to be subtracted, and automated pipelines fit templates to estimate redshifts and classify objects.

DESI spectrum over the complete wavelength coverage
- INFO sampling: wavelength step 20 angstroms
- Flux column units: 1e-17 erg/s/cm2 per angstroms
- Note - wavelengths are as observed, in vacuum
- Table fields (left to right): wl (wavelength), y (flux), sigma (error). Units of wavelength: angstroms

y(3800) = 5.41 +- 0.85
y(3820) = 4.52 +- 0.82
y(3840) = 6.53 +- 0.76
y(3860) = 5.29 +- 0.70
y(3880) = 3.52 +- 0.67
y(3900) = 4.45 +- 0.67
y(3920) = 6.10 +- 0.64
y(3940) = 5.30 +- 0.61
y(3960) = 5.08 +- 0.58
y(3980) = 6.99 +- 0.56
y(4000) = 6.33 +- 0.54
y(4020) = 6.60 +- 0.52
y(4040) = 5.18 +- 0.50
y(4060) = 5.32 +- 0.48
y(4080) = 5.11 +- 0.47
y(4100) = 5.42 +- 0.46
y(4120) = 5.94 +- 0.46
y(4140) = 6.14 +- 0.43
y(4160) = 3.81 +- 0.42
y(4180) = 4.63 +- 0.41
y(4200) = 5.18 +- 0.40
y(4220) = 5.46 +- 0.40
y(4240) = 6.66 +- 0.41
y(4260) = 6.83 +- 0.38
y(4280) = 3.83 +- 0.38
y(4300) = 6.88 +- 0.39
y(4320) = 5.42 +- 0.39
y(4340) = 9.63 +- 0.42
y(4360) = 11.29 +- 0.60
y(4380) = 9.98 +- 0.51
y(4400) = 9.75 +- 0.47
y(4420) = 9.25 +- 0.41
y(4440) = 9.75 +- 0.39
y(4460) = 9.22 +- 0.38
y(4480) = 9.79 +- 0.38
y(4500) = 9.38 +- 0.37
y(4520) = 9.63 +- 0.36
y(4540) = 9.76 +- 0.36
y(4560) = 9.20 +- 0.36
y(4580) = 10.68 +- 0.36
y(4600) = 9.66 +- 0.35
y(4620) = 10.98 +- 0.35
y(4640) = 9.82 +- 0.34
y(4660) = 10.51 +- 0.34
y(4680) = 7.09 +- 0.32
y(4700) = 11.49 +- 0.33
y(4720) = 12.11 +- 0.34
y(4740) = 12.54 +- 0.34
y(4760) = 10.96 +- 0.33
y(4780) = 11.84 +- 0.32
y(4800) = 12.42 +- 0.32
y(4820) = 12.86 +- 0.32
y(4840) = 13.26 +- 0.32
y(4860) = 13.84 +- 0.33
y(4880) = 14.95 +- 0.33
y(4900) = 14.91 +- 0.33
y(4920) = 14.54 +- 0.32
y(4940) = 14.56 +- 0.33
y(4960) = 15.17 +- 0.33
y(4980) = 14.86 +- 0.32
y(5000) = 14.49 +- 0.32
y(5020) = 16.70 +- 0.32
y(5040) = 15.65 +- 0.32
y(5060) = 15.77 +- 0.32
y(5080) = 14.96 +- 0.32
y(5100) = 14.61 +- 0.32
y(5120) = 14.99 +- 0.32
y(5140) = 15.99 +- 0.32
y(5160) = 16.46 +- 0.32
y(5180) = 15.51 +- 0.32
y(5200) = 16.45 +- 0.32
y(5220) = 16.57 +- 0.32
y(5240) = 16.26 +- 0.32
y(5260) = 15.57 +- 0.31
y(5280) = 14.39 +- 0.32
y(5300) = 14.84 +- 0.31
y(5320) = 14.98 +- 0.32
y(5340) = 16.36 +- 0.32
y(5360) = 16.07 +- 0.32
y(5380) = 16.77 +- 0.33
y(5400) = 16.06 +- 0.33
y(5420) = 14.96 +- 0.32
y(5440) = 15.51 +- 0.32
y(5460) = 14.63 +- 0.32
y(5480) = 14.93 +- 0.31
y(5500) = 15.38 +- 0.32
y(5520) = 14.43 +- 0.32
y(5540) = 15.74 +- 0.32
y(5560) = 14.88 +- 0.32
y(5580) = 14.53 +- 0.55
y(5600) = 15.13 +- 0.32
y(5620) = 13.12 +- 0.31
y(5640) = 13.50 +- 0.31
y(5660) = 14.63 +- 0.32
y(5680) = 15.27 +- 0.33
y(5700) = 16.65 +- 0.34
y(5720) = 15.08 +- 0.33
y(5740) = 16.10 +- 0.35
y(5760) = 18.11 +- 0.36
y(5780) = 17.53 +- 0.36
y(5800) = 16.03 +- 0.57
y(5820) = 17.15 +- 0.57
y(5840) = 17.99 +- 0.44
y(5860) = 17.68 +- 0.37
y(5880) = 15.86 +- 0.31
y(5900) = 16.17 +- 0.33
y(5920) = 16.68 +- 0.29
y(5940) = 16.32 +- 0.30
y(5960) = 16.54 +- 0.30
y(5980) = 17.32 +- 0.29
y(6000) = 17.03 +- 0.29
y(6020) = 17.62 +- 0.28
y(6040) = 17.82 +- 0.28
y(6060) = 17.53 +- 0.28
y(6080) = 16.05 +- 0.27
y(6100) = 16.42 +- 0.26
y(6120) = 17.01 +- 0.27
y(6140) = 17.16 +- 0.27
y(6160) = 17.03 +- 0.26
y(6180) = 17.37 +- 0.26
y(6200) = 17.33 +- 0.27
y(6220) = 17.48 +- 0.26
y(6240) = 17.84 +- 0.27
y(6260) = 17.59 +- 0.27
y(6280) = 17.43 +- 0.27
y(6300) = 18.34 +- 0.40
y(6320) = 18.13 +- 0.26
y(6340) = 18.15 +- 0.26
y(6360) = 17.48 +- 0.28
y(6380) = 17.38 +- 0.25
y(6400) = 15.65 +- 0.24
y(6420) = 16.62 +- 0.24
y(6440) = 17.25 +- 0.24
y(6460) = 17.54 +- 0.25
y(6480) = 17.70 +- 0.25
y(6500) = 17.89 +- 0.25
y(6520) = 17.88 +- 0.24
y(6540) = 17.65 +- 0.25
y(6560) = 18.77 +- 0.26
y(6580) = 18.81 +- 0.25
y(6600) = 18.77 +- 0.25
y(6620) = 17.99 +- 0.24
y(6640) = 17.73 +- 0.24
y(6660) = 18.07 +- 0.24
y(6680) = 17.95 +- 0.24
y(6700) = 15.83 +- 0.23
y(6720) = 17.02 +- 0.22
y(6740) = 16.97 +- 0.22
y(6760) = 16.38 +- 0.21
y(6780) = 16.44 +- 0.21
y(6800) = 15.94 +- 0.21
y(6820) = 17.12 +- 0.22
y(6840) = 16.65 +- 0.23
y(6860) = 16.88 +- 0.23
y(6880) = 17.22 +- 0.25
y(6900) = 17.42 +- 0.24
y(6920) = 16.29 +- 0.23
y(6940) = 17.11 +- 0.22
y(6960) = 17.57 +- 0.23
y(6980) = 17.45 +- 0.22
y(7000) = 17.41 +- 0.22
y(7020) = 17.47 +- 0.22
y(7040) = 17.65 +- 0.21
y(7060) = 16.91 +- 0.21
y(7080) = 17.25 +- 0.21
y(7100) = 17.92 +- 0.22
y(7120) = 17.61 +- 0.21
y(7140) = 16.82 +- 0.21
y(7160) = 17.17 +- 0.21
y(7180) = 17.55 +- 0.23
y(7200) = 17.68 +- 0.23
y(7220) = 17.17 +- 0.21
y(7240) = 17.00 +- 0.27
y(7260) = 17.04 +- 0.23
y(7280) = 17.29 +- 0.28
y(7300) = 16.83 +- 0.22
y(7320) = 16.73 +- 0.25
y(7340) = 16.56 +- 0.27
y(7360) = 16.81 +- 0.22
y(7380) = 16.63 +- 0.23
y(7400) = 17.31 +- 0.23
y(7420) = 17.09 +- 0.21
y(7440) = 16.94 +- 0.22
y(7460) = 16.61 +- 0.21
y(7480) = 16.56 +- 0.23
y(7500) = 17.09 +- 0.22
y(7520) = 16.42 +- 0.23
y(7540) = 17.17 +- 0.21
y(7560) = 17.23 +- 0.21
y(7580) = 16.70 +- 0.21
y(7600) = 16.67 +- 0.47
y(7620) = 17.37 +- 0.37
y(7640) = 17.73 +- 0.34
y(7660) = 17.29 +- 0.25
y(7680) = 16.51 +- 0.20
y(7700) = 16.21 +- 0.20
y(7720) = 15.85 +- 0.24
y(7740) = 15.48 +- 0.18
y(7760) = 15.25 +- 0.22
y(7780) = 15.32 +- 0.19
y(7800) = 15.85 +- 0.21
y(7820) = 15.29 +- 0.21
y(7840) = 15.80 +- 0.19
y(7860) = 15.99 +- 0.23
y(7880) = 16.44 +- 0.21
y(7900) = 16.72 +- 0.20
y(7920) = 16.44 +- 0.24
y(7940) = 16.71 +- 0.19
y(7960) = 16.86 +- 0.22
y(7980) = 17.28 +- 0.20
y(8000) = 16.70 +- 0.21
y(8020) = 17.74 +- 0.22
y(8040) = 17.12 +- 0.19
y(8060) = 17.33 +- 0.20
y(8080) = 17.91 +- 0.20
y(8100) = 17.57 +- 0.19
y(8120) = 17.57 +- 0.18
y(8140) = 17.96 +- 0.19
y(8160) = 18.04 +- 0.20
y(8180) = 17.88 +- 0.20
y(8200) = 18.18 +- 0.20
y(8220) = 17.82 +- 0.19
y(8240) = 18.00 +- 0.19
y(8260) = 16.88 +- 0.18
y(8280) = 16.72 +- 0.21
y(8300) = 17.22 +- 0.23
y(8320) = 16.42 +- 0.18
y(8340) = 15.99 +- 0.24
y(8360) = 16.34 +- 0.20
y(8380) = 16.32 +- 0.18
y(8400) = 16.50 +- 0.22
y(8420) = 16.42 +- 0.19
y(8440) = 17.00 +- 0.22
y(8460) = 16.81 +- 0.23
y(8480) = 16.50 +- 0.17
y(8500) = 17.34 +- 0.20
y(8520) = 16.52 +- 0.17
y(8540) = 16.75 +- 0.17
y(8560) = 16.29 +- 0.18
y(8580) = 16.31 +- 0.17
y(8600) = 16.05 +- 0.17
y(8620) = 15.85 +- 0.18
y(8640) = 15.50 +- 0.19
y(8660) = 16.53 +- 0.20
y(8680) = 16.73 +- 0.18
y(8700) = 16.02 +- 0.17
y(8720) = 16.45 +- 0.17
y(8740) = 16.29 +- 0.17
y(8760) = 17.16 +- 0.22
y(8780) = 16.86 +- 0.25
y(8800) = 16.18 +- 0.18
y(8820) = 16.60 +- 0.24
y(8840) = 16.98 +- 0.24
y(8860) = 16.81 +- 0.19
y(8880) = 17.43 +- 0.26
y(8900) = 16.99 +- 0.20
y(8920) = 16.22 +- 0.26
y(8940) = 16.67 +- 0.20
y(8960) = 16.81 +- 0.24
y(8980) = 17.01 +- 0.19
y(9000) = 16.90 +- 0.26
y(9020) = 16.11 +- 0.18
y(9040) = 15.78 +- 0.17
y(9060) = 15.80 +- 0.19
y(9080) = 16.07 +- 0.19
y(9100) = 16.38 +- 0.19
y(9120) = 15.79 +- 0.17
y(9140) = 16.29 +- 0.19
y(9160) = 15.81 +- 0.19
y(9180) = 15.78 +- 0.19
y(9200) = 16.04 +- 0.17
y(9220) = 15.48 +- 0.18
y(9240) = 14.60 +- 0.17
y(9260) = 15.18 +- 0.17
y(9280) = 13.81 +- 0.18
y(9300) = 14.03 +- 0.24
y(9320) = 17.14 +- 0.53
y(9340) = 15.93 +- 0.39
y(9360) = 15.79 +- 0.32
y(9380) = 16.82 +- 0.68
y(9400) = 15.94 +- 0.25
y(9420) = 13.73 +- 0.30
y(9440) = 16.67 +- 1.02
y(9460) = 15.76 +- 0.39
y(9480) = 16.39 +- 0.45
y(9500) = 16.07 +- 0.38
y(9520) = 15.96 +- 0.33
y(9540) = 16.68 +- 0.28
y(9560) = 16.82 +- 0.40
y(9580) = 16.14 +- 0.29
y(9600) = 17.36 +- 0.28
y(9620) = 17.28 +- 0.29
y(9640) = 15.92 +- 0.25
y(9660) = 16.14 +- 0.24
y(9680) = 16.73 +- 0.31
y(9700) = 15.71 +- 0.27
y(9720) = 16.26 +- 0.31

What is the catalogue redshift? 0.09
